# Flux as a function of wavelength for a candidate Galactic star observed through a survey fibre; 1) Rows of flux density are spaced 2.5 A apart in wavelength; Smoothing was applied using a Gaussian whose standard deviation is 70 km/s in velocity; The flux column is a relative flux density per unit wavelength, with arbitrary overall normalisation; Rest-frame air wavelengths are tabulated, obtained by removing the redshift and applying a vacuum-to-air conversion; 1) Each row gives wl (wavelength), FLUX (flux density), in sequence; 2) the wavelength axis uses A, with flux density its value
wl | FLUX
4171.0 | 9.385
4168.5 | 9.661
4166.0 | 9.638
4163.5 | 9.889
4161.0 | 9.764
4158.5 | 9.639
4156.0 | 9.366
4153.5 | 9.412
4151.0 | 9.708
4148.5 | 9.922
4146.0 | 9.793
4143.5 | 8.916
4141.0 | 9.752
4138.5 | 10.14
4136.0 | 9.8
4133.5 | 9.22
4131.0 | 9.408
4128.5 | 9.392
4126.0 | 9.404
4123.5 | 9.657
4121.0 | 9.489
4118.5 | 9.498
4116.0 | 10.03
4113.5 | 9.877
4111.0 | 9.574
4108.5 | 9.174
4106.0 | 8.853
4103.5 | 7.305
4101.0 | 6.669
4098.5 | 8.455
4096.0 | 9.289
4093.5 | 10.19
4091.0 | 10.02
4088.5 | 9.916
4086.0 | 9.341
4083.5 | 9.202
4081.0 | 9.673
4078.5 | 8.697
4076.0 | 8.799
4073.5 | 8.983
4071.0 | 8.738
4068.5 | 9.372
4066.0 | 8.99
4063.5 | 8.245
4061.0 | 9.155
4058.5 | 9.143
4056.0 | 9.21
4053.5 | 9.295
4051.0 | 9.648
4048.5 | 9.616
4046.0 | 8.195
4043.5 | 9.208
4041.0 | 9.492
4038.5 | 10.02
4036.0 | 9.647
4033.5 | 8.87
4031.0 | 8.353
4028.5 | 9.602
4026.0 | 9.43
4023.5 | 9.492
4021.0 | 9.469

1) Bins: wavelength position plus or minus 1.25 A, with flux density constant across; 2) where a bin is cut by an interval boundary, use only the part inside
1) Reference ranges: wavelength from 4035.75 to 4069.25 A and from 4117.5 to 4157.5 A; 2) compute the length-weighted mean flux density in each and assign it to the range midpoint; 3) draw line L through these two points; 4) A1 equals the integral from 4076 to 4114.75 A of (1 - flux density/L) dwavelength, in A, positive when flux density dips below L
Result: 1.3 A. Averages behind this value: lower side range 9.22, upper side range 9.56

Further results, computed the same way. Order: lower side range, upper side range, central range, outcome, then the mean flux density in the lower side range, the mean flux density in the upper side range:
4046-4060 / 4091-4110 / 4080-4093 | -1.2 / 9.27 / 8.67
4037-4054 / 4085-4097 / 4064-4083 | 1.2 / 9.36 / 9.77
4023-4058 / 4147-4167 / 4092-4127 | 1.5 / 9.28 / 9.67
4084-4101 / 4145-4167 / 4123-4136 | 0.1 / 9.31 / 9.68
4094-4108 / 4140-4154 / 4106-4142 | -2.6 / 8.28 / 9.59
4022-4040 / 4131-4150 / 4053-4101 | 1.7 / 9.35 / 9.63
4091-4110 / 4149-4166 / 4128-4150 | -0.6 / 8.67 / 9.64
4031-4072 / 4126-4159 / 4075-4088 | 0.1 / 9.16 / 9.57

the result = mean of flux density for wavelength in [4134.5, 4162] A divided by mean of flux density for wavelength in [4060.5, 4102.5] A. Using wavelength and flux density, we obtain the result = 1.1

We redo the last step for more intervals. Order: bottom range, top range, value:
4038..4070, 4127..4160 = 1.04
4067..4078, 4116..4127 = 1.07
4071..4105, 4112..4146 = 1.07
